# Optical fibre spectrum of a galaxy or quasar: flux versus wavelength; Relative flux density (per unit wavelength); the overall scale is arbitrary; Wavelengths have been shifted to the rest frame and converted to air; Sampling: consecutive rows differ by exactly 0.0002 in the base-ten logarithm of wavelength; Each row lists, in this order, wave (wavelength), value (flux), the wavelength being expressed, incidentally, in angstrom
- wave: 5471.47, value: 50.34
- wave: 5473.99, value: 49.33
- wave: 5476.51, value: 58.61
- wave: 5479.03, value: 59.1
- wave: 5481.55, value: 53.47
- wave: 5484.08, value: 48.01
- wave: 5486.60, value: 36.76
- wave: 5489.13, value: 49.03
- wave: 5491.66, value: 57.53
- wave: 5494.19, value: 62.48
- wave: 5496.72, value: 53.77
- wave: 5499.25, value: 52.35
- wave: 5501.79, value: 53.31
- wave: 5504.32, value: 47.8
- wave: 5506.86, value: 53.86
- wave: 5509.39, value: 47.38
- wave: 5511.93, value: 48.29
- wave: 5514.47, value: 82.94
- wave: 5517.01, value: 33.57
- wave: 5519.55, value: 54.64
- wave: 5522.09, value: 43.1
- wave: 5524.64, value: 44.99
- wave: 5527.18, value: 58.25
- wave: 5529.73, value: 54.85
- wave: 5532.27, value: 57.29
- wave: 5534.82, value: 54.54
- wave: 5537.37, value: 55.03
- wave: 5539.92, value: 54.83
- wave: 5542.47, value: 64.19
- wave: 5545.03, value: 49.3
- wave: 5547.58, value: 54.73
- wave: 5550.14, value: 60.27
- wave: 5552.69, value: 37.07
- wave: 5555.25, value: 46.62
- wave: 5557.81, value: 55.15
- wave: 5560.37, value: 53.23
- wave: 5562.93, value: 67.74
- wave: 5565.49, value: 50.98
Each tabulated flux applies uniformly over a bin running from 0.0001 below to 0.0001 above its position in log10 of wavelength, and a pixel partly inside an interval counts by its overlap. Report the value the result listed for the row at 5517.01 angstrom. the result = 33.57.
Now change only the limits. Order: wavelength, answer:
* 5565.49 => 50.98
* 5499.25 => 52.35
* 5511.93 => 48.29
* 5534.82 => 54.54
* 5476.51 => 58.61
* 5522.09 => 43.1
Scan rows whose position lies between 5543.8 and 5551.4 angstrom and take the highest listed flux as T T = 60.27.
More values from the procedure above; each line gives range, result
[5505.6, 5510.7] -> 53.86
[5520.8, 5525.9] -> 44.99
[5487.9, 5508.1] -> 62.48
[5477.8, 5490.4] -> 59.1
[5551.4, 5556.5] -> 46.62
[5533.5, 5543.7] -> 64.19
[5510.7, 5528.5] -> 82.94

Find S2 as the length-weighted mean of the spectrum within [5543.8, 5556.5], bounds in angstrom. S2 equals 49.6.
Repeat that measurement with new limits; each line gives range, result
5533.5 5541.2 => 54.8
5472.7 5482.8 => 55.2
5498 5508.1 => 51.8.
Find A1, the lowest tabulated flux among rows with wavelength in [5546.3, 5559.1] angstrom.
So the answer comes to 37.07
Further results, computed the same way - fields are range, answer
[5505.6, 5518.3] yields 33.57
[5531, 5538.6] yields 54.54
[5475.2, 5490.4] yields 36.76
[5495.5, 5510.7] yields 47.38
